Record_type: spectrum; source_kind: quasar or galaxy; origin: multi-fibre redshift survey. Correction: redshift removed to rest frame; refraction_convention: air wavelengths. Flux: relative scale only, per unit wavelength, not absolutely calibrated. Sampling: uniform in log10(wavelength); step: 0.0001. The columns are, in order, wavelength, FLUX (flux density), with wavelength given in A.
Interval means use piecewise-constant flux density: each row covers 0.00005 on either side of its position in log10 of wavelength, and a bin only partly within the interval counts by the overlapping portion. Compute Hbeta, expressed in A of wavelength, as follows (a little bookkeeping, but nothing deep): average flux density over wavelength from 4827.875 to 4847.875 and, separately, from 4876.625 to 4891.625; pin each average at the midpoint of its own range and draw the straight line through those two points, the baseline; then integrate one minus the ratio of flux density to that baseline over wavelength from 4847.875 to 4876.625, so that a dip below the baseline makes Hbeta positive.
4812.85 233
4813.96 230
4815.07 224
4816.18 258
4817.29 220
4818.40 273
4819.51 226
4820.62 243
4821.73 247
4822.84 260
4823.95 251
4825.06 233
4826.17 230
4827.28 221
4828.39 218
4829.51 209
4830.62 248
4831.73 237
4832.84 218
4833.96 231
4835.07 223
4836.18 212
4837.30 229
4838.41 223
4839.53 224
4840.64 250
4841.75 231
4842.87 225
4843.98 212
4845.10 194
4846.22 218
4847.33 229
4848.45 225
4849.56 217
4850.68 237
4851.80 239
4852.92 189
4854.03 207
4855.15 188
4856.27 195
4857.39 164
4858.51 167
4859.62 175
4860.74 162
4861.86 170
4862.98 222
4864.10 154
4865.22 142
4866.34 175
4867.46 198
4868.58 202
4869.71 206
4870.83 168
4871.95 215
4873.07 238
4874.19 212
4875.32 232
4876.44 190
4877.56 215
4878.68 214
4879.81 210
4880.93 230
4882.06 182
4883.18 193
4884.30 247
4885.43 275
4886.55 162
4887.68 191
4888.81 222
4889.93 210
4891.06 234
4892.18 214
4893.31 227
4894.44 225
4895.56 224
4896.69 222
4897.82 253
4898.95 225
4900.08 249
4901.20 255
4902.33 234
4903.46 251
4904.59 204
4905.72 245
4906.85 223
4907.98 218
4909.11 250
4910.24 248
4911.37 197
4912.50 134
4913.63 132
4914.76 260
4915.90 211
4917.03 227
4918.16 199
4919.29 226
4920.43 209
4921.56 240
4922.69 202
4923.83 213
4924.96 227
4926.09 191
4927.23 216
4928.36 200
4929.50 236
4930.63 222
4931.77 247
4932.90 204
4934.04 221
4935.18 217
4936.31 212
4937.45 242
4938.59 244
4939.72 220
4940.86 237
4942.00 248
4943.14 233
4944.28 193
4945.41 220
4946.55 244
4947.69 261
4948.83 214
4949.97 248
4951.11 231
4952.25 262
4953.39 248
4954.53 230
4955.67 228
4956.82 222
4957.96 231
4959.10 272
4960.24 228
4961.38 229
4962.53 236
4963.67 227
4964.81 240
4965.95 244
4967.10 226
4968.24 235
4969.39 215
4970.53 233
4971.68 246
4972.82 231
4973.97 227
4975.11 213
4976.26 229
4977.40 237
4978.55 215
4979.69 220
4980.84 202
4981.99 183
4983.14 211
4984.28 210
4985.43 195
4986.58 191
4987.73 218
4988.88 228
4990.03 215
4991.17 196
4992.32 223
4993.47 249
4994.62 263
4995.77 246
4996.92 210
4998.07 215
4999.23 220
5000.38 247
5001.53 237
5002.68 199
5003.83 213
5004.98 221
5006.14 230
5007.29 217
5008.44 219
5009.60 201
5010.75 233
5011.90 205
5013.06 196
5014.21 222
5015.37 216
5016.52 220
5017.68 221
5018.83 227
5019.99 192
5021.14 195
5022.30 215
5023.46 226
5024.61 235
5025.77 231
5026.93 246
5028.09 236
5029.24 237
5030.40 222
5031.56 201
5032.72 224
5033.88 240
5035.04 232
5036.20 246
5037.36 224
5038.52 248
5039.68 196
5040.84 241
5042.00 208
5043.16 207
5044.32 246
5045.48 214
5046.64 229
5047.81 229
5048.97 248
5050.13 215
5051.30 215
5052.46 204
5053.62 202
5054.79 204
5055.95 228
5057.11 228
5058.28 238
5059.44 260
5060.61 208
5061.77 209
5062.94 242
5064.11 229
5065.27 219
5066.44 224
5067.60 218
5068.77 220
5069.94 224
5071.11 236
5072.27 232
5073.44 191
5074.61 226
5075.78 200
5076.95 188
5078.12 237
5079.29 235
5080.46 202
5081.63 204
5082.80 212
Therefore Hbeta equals 3.0 A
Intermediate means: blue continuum 224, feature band 196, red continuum 214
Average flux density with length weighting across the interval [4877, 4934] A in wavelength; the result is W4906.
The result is 219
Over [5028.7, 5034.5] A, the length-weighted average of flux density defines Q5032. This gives 225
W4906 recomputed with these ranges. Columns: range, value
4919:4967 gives 229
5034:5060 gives 226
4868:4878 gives 209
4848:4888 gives 200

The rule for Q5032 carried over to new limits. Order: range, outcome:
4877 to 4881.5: 217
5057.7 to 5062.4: 229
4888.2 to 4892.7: 220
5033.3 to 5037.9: 235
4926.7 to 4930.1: 218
